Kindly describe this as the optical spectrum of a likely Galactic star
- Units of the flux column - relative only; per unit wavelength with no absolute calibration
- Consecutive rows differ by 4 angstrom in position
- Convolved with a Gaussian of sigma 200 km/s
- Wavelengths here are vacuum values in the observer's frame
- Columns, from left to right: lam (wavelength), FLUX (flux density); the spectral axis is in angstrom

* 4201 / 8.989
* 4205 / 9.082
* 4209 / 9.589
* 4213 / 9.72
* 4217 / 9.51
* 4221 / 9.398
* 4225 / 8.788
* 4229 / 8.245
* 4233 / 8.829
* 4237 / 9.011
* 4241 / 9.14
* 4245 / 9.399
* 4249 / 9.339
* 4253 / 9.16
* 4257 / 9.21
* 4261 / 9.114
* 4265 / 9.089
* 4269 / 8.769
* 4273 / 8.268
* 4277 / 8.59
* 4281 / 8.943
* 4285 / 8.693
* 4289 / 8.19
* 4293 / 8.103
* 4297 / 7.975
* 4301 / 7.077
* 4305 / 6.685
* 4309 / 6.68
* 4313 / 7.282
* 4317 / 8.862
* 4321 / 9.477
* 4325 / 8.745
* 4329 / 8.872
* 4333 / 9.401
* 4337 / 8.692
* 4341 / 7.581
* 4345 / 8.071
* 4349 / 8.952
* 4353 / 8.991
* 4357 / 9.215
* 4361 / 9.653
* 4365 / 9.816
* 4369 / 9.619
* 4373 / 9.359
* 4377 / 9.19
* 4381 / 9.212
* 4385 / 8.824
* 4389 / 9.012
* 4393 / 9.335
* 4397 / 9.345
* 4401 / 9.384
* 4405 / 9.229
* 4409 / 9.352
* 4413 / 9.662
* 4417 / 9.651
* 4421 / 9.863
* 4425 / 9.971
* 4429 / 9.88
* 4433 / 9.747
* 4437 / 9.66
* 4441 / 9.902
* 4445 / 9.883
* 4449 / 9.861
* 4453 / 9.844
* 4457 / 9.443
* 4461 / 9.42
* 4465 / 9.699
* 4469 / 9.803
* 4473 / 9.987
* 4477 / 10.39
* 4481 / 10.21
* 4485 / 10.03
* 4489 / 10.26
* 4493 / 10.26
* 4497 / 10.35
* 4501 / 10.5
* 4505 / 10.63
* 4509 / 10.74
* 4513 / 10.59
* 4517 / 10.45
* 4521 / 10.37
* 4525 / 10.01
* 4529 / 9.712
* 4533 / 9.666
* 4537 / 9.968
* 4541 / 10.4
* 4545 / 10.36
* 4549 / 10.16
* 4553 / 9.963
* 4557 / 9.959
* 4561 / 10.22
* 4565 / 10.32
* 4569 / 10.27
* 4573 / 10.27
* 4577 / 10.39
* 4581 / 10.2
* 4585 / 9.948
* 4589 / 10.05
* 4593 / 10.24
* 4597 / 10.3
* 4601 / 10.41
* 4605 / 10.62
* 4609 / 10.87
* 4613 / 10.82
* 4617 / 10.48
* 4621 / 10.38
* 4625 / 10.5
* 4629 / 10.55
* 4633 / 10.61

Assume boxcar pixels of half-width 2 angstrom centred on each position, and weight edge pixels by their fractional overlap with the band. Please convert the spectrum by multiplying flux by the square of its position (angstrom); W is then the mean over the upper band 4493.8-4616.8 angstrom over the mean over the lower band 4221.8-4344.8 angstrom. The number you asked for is 1.36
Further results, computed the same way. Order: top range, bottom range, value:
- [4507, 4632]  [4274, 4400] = 1.32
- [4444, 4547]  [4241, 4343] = 1.31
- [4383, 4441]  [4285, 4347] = 1.22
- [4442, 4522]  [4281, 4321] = 1.40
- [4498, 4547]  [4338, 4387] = 1.22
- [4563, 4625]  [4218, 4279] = 1.35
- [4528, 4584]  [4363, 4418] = 1.17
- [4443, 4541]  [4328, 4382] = 1.19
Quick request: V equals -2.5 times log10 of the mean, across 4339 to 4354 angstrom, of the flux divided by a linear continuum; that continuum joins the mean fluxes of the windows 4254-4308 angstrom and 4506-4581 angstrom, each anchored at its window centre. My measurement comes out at 0.06 mag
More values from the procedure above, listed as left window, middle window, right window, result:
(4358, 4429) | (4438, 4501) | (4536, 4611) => -0.02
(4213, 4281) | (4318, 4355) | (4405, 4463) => 0.07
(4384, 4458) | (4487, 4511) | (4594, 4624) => -0.05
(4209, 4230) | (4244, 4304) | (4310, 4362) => 0.04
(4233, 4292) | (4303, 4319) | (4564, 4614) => 0.23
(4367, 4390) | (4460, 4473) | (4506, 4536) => 0.01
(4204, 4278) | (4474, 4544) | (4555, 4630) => -0.02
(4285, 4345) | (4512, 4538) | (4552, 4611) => -0.03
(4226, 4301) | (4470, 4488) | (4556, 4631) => -0.04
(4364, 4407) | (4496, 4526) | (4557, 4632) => -0.06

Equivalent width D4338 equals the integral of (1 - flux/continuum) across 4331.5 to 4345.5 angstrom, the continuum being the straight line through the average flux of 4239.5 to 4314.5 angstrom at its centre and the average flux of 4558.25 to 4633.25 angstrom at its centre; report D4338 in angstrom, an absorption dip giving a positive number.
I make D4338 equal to 0.6 angstrom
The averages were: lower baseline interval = 8.41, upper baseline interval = 10.4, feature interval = 8.44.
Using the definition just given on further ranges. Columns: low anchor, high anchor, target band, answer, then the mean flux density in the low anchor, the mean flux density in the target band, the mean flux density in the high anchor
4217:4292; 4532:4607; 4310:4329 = 1.35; 8.9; 8.52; 10.2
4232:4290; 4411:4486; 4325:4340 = 0.67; 8.93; 8.86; 9.83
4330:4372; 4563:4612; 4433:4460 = -0.60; 9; 9.75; 10.3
